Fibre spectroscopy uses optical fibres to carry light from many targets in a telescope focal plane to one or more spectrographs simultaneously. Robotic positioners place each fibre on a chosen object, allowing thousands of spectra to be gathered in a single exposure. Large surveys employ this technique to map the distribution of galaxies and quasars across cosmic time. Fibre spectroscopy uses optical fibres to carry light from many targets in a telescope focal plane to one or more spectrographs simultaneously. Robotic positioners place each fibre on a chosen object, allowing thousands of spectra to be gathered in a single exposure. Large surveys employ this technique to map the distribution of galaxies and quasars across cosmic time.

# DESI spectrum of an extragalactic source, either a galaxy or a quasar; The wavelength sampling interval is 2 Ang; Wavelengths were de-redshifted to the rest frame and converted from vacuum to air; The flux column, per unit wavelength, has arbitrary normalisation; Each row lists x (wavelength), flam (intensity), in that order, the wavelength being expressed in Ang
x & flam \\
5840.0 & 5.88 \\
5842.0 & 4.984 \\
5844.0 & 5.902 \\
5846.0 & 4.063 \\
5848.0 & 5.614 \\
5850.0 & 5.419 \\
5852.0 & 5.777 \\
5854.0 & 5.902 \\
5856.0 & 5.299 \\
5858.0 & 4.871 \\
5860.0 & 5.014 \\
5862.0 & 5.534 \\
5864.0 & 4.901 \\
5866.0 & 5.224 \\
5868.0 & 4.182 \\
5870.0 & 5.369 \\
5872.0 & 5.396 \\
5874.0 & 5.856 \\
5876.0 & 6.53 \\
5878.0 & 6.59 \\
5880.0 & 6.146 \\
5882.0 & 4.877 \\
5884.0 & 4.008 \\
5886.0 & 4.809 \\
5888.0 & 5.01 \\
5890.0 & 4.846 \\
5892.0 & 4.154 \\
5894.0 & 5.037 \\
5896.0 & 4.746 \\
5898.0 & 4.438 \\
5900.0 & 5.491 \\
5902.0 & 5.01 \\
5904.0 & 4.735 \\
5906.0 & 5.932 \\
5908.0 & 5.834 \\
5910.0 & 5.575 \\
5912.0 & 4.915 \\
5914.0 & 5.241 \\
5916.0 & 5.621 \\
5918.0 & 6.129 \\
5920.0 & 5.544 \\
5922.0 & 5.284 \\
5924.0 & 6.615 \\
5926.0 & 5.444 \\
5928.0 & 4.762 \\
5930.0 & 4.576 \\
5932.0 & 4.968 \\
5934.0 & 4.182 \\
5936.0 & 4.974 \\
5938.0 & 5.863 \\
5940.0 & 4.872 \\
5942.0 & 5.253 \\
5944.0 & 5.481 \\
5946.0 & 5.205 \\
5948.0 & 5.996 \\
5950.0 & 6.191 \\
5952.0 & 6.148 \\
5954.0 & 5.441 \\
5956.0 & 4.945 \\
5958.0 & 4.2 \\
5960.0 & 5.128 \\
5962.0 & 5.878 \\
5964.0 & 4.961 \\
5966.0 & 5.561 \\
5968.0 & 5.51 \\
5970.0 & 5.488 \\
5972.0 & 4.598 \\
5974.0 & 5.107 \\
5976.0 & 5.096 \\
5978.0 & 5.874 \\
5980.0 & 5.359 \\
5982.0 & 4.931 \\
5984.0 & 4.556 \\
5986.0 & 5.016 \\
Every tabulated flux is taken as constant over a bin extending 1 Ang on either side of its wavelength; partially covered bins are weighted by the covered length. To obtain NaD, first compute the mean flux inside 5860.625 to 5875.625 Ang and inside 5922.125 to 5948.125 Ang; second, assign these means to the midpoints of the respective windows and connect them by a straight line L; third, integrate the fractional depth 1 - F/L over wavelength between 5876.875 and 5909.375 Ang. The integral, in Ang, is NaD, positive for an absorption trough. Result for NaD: 0.81 Ang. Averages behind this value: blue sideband 5.26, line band 5.11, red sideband 5.22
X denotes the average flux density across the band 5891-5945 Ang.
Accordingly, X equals 5.21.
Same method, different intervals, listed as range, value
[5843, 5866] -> 5.3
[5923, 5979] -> 5.3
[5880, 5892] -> 4.78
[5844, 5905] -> 5.17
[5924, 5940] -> 5.06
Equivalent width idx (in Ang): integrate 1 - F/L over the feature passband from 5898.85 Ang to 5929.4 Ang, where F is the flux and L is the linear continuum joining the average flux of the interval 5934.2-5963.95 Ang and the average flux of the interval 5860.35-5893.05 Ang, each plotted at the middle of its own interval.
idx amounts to -1.0 Ang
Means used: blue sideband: 5.21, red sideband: 5.35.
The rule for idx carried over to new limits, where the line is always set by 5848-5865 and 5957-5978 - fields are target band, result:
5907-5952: -1.4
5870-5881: -1.5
